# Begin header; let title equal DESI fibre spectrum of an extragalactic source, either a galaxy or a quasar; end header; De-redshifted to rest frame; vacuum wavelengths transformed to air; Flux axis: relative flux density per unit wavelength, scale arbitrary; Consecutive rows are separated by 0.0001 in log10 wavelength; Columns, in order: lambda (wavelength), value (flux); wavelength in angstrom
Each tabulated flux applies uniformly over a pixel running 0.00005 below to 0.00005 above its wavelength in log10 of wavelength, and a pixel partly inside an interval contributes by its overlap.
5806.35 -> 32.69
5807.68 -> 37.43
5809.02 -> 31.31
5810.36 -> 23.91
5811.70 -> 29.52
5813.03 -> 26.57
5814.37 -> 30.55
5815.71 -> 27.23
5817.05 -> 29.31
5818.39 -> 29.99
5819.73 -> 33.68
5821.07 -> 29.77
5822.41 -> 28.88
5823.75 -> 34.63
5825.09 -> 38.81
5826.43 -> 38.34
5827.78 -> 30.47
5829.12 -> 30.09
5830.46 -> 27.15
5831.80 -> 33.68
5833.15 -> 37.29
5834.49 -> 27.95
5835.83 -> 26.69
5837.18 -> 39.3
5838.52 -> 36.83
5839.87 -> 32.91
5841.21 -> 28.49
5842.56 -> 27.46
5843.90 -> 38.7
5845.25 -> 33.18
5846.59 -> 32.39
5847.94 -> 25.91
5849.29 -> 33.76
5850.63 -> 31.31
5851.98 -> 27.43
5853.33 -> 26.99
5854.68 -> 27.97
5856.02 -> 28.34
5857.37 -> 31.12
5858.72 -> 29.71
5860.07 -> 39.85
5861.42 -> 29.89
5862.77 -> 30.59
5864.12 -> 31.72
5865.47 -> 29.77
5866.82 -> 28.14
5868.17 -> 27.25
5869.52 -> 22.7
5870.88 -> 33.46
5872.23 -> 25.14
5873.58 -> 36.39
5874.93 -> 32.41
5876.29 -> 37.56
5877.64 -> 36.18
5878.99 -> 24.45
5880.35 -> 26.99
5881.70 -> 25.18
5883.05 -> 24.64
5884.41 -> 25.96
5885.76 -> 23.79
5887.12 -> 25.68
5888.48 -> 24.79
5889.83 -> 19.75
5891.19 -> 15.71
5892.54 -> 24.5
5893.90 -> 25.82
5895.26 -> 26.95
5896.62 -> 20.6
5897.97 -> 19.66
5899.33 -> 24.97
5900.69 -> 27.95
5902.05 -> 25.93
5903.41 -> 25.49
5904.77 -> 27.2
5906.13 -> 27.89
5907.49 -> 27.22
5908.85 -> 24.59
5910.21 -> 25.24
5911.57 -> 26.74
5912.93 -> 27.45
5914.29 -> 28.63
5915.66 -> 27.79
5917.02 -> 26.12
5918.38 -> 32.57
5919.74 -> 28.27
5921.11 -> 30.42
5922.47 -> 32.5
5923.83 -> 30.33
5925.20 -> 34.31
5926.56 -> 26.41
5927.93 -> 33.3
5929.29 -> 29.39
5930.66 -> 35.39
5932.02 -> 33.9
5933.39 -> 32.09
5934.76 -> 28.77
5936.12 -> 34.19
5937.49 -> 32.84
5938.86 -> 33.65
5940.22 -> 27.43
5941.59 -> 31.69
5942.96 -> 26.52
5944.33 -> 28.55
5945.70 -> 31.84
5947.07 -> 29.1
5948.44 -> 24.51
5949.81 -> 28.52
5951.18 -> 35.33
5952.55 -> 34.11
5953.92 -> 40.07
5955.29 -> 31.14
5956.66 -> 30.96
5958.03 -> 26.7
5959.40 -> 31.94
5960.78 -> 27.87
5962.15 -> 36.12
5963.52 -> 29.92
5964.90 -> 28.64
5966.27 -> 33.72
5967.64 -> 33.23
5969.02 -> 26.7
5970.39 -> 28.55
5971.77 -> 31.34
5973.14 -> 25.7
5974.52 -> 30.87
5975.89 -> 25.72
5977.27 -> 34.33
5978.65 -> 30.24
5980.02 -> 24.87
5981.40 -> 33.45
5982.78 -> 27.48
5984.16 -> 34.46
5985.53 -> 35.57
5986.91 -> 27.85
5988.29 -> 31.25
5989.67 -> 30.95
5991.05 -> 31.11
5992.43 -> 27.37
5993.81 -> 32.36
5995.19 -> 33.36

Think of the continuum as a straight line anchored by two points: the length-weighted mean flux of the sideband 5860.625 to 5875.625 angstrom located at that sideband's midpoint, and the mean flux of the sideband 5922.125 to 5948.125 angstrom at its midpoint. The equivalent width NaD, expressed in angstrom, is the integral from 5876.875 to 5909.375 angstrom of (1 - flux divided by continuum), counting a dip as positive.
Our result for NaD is 5.6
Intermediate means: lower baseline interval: 29.8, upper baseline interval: 31.1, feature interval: 25.1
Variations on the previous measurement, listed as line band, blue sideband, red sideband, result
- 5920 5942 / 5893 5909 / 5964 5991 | -3.48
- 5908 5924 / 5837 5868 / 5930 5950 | 1.29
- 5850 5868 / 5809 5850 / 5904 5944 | 0.45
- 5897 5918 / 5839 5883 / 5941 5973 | 2.96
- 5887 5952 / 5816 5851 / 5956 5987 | 5.97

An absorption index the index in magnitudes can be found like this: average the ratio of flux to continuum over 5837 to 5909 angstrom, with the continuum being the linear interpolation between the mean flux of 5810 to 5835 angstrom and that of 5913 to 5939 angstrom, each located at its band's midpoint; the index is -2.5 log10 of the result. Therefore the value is 0.09 mag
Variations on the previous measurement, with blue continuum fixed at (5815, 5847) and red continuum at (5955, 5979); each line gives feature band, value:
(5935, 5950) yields 0.023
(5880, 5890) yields 0.258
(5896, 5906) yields 0.250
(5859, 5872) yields 0.054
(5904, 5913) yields 0.170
